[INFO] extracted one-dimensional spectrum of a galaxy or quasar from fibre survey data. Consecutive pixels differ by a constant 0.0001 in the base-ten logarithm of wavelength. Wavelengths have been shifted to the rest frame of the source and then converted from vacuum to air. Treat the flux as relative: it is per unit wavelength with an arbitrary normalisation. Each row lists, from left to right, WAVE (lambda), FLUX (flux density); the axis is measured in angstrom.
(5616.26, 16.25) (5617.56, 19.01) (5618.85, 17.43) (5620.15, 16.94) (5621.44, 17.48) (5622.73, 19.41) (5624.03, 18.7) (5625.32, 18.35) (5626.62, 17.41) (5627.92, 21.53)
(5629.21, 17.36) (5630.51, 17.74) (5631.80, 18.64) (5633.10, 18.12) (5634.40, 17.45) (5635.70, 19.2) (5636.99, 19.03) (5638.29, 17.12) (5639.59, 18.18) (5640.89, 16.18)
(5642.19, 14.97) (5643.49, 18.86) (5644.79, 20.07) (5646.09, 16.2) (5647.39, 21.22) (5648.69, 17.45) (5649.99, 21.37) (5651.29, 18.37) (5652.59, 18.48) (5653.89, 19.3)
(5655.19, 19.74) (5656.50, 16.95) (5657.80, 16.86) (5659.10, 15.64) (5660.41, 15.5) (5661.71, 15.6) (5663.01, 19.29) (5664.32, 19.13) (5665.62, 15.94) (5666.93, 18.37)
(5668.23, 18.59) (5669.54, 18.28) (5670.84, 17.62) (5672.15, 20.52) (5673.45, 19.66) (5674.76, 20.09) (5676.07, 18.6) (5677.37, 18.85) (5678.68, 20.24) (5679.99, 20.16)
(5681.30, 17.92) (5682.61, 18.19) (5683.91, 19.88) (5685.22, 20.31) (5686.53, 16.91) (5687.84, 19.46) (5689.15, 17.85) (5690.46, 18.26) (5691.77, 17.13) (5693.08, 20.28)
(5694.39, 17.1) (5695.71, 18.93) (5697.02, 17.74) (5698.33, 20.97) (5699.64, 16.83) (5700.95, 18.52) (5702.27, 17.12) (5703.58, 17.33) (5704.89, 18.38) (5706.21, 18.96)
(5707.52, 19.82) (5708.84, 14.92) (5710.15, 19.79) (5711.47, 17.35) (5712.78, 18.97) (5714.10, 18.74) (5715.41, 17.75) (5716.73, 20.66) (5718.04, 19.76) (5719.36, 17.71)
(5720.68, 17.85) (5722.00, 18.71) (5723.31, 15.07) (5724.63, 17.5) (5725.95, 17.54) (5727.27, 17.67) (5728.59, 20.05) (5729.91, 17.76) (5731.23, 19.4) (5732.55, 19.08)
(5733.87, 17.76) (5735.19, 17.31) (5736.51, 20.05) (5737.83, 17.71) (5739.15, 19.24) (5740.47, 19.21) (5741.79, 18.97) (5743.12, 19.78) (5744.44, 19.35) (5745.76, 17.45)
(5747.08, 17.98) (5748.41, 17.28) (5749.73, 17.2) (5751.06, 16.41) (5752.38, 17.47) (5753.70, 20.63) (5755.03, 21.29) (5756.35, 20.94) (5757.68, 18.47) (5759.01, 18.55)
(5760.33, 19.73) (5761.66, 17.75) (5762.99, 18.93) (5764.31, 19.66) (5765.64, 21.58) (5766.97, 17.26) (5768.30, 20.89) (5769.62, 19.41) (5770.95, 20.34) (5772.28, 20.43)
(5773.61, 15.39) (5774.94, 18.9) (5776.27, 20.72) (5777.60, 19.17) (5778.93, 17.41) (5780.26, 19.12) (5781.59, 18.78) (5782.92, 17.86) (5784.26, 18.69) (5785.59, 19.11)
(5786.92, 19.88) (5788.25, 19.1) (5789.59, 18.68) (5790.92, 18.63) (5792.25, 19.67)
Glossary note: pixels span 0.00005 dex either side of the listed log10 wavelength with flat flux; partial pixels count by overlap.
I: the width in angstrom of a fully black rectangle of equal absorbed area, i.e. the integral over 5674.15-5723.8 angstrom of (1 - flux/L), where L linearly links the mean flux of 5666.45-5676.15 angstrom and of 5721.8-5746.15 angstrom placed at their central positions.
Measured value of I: 0.6 angstrom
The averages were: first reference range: 19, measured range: 18.5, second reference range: 18.4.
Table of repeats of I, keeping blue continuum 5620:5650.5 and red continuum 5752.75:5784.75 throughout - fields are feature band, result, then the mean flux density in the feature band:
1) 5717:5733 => 0.6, 18.2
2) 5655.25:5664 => 0.7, 16.9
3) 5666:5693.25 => -0.4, 18.9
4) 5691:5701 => 0.2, 18.4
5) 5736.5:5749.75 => 0.3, 18.6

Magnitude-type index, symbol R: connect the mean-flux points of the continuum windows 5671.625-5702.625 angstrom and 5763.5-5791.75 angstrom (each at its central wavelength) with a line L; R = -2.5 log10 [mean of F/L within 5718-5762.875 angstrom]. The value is 0.03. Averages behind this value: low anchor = 18.8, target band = 18.5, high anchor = 19.1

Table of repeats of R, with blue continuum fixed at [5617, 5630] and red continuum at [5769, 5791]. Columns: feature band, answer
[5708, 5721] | 0.018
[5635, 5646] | 0.033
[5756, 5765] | -0.013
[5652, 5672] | 0.044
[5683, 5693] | -0.004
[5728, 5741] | 0.000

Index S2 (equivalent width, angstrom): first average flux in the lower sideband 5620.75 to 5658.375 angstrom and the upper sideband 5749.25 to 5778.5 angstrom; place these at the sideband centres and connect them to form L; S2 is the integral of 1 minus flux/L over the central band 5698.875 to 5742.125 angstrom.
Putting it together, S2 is 1.31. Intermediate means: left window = 18.3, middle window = 18.3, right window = 19.1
